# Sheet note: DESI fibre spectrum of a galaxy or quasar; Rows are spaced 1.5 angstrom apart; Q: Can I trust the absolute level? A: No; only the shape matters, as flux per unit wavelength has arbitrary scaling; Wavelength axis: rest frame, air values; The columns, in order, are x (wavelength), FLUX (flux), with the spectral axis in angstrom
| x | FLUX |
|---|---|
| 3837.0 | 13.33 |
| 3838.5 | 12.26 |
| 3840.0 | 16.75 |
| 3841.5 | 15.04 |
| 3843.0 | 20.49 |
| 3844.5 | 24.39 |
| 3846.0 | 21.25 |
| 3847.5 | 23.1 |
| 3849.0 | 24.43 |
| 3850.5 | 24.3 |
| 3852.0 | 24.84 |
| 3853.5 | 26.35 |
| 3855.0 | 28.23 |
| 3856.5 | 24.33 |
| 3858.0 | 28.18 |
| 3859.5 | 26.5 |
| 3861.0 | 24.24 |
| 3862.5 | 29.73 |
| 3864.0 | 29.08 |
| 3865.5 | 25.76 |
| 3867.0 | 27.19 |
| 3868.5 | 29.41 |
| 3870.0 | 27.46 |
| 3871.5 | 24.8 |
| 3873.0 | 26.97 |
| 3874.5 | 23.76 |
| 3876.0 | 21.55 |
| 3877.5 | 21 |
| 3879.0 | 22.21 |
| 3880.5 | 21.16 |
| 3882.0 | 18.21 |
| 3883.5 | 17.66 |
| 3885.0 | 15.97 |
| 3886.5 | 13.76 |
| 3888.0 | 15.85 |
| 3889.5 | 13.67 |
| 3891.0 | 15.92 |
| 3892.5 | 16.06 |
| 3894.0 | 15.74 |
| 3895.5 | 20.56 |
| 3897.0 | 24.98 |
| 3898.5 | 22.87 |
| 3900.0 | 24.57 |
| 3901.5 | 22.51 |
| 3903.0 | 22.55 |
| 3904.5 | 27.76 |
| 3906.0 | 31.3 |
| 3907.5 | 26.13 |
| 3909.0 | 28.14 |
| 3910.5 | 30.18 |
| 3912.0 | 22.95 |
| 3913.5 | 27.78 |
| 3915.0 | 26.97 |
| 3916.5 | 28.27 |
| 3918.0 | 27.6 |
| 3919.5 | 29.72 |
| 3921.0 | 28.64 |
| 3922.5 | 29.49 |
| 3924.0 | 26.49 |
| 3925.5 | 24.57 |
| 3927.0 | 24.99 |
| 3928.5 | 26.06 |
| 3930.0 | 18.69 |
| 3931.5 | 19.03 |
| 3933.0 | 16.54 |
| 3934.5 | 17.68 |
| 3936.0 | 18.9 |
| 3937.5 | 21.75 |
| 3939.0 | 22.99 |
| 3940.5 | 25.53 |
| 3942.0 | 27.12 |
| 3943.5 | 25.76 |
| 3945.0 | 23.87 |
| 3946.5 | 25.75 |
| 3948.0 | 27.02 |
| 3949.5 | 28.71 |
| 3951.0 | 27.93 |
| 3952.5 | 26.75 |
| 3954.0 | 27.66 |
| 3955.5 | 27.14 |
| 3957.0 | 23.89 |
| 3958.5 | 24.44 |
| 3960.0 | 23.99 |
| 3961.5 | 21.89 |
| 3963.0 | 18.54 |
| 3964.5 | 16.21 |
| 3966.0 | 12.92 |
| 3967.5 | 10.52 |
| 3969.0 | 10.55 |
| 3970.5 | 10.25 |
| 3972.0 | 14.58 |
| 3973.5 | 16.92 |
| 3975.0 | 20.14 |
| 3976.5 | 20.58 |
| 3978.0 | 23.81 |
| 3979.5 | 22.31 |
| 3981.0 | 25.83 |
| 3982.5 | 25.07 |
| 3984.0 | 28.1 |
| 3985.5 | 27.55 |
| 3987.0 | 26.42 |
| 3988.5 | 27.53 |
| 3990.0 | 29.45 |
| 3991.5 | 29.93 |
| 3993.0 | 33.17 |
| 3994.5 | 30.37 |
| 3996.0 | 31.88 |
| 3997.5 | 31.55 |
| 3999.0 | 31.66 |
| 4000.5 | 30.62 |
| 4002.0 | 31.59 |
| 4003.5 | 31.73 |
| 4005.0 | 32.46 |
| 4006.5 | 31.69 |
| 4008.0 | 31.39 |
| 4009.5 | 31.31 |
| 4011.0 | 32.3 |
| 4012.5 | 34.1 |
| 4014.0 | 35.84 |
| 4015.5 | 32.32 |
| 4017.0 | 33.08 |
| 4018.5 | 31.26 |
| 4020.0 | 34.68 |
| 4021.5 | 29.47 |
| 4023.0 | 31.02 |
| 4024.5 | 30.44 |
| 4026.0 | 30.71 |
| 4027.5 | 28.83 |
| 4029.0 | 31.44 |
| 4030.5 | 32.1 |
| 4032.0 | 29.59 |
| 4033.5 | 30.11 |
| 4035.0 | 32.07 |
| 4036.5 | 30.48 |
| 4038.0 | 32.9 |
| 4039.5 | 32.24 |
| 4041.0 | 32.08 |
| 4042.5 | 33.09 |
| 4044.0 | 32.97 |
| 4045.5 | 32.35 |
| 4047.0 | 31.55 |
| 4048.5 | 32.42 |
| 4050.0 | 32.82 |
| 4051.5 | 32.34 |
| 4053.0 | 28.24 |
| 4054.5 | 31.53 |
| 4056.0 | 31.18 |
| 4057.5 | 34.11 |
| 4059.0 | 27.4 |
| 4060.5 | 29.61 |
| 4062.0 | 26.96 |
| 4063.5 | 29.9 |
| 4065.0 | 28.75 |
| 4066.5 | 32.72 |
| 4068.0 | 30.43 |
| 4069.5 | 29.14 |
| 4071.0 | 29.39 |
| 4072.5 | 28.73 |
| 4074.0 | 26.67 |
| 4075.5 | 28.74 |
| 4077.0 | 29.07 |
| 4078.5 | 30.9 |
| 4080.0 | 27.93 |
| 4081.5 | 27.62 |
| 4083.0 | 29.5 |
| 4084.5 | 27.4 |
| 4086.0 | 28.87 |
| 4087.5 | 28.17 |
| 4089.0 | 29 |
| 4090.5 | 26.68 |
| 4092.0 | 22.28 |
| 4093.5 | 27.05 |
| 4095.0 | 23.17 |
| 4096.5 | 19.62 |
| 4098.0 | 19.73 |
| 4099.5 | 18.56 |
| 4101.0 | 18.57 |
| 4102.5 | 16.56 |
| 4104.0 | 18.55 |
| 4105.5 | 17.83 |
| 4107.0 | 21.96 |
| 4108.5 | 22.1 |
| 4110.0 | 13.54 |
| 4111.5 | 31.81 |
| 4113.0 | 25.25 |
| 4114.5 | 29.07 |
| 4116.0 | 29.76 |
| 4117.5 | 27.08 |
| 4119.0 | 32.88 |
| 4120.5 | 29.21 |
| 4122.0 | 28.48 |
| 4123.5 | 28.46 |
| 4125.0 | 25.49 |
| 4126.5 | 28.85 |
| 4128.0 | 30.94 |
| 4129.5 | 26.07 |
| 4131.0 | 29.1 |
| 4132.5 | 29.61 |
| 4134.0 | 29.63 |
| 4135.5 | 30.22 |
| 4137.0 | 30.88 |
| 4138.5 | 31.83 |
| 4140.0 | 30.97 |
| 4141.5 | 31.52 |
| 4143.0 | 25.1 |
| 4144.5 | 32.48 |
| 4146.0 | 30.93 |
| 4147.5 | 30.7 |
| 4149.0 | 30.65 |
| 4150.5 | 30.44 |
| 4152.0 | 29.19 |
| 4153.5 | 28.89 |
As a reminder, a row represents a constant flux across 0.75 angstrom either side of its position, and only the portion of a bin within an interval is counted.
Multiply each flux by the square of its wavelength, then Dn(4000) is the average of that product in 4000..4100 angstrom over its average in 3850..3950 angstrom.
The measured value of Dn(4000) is 1.3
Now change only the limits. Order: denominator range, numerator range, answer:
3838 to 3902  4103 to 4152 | 1.43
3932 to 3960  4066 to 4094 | 1.25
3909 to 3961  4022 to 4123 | 1.19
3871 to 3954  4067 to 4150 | 1.27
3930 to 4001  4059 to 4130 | 1.19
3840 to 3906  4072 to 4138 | 1.30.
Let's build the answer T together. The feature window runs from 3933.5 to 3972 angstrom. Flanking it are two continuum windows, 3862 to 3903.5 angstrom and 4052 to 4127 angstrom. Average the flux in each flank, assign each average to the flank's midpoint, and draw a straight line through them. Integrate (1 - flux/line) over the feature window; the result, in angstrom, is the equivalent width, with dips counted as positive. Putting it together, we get 2.74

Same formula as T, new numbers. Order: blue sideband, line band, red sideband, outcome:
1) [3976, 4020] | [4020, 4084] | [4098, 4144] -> -4.9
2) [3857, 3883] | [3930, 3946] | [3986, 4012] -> 3.6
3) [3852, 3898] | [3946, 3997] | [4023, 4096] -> 5.6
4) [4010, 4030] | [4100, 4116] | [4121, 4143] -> 4.3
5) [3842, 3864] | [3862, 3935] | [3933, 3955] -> 3.9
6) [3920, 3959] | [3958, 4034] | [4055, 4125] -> -4.8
